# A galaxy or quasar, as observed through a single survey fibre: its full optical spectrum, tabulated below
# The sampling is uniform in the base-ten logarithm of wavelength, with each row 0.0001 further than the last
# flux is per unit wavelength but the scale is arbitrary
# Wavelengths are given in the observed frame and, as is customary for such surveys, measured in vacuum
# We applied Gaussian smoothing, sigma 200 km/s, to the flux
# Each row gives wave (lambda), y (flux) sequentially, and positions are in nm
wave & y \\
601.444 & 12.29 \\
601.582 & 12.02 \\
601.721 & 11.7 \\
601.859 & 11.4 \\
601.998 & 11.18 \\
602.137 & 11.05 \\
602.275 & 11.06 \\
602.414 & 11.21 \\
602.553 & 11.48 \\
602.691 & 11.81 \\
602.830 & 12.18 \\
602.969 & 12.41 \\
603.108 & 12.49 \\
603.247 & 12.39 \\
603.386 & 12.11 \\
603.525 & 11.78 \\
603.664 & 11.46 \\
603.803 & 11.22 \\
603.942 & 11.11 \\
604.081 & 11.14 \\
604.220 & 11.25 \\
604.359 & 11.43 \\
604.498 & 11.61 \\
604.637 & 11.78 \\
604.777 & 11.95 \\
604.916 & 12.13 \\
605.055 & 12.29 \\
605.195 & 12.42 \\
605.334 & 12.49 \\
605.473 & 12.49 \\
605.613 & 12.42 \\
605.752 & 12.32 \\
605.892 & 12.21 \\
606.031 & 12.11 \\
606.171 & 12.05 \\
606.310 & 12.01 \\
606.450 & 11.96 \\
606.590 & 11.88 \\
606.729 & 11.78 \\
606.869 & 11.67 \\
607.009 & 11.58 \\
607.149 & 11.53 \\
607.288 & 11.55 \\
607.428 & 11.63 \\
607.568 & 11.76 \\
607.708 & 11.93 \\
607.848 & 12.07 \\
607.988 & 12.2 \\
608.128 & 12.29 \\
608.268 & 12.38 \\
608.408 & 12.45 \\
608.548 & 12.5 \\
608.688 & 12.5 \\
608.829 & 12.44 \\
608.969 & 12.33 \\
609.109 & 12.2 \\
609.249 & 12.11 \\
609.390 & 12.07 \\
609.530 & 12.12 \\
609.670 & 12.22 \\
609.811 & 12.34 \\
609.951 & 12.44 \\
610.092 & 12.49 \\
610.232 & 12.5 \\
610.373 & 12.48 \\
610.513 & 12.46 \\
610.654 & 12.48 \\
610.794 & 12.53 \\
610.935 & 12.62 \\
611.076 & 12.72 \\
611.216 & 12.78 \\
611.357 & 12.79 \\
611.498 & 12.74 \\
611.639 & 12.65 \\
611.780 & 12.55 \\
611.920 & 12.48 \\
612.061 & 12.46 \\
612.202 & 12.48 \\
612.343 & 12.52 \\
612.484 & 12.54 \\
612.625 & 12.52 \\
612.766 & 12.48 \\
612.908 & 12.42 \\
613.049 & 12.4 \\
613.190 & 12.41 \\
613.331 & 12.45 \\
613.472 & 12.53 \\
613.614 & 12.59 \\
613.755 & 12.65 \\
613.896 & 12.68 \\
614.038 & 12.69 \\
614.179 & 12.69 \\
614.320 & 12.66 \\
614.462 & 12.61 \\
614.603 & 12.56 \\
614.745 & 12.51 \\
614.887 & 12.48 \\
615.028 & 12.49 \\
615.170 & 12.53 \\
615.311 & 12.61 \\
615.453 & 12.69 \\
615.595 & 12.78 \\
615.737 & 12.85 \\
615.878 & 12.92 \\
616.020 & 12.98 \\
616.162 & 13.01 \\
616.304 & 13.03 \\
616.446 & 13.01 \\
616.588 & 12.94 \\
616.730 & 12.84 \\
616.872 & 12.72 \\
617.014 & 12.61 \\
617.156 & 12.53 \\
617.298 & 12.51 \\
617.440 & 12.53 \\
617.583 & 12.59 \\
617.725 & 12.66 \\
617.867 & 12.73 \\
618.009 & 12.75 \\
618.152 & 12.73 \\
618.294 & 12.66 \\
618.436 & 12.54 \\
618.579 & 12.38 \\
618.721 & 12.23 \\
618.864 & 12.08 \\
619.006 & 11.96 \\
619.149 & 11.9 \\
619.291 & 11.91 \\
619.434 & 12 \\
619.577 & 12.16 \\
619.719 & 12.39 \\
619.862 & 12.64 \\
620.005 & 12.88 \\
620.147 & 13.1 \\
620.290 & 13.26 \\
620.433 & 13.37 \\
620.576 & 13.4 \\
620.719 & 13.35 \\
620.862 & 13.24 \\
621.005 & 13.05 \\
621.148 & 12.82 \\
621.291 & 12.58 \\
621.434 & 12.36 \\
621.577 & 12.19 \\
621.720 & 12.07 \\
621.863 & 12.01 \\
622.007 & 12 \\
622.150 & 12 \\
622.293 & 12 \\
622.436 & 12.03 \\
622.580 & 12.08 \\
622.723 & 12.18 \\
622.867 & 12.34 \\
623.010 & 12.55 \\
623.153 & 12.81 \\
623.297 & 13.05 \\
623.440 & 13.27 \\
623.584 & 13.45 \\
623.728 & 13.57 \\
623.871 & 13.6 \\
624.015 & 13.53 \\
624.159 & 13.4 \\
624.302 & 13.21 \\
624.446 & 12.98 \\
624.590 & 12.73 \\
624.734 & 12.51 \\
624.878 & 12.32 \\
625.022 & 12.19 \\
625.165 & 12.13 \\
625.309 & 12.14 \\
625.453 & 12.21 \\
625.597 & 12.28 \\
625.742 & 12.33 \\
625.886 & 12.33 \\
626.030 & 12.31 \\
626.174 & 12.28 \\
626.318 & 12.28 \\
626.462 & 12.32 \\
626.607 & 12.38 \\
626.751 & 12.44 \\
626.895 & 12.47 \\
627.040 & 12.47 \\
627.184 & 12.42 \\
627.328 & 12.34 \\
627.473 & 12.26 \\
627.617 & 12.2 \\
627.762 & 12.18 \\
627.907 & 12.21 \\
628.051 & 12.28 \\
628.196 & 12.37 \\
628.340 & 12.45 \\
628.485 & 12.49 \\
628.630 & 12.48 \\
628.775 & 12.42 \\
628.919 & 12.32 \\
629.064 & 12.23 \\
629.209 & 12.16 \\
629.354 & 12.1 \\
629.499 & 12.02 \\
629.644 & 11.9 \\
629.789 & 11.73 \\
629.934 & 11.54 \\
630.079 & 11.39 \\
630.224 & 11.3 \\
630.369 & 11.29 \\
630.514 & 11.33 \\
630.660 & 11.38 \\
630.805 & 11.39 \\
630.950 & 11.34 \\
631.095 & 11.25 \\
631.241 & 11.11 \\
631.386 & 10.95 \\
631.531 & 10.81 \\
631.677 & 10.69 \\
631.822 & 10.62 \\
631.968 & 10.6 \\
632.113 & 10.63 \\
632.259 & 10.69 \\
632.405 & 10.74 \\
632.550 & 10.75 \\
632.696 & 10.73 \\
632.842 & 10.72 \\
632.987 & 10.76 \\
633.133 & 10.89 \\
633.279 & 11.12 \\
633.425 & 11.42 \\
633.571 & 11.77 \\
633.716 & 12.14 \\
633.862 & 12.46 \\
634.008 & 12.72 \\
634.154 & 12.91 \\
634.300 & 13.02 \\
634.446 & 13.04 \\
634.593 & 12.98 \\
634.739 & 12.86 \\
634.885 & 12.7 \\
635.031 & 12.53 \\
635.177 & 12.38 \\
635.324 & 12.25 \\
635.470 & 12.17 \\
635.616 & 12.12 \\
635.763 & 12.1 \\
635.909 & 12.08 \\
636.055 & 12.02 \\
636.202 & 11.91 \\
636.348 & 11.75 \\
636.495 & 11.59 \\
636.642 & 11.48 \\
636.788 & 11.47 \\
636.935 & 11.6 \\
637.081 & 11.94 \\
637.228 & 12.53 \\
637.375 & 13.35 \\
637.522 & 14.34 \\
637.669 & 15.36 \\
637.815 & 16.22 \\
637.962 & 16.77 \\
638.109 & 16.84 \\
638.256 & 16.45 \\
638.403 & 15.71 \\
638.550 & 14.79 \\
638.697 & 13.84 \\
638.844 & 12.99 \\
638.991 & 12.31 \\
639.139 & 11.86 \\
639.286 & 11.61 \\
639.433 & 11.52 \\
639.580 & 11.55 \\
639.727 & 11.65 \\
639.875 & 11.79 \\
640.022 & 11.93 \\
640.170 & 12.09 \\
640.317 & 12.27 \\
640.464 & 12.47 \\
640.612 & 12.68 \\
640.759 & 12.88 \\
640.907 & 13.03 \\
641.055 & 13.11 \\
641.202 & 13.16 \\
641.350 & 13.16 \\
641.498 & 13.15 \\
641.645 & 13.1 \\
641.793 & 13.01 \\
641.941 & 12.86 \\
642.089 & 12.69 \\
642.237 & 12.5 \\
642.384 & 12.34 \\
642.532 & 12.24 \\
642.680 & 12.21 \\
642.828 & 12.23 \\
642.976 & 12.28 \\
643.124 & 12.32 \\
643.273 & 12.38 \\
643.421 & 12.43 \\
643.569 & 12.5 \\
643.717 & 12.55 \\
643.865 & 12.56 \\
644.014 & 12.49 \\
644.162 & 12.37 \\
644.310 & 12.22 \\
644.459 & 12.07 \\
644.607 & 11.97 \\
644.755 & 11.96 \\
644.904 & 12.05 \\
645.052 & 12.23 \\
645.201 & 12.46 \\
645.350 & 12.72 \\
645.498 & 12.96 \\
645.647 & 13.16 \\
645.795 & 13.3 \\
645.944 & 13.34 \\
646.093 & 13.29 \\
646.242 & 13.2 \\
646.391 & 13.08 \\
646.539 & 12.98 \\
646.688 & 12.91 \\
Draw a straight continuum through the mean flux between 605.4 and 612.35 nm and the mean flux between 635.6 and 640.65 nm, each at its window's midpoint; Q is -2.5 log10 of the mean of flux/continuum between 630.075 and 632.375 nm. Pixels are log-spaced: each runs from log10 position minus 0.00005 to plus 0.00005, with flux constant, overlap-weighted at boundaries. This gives 0.16 mag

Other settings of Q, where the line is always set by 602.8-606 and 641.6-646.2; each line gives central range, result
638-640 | -0.072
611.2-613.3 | -0.041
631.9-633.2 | 0.155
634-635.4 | -0.028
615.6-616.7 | -0.071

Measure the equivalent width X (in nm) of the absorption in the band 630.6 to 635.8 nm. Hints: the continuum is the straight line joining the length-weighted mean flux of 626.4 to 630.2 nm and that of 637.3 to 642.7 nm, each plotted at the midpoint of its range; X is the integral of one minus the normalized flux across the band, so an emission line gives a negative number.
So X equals 0.42 nm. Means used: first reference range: 12.2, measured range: 11.6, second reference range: 13.2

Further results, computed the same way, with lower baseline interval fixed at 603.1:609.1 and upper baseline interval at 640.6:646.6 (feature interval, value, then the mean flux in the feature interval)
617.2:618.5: -0.05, 12.6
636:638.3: -0.17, 13.4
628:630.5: 0.08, 12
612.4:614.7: -0.08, 12.6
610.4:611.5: -0.05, 12.6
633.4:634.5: 0.00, 12.5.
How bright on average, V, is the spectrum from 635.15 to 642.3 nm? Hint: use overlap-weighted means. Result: 12.9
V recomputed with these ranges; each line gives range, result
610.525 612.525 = 12.6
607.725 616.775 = 12.5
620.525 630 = 12.5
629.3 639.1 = 12.3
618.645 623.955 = 12.6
